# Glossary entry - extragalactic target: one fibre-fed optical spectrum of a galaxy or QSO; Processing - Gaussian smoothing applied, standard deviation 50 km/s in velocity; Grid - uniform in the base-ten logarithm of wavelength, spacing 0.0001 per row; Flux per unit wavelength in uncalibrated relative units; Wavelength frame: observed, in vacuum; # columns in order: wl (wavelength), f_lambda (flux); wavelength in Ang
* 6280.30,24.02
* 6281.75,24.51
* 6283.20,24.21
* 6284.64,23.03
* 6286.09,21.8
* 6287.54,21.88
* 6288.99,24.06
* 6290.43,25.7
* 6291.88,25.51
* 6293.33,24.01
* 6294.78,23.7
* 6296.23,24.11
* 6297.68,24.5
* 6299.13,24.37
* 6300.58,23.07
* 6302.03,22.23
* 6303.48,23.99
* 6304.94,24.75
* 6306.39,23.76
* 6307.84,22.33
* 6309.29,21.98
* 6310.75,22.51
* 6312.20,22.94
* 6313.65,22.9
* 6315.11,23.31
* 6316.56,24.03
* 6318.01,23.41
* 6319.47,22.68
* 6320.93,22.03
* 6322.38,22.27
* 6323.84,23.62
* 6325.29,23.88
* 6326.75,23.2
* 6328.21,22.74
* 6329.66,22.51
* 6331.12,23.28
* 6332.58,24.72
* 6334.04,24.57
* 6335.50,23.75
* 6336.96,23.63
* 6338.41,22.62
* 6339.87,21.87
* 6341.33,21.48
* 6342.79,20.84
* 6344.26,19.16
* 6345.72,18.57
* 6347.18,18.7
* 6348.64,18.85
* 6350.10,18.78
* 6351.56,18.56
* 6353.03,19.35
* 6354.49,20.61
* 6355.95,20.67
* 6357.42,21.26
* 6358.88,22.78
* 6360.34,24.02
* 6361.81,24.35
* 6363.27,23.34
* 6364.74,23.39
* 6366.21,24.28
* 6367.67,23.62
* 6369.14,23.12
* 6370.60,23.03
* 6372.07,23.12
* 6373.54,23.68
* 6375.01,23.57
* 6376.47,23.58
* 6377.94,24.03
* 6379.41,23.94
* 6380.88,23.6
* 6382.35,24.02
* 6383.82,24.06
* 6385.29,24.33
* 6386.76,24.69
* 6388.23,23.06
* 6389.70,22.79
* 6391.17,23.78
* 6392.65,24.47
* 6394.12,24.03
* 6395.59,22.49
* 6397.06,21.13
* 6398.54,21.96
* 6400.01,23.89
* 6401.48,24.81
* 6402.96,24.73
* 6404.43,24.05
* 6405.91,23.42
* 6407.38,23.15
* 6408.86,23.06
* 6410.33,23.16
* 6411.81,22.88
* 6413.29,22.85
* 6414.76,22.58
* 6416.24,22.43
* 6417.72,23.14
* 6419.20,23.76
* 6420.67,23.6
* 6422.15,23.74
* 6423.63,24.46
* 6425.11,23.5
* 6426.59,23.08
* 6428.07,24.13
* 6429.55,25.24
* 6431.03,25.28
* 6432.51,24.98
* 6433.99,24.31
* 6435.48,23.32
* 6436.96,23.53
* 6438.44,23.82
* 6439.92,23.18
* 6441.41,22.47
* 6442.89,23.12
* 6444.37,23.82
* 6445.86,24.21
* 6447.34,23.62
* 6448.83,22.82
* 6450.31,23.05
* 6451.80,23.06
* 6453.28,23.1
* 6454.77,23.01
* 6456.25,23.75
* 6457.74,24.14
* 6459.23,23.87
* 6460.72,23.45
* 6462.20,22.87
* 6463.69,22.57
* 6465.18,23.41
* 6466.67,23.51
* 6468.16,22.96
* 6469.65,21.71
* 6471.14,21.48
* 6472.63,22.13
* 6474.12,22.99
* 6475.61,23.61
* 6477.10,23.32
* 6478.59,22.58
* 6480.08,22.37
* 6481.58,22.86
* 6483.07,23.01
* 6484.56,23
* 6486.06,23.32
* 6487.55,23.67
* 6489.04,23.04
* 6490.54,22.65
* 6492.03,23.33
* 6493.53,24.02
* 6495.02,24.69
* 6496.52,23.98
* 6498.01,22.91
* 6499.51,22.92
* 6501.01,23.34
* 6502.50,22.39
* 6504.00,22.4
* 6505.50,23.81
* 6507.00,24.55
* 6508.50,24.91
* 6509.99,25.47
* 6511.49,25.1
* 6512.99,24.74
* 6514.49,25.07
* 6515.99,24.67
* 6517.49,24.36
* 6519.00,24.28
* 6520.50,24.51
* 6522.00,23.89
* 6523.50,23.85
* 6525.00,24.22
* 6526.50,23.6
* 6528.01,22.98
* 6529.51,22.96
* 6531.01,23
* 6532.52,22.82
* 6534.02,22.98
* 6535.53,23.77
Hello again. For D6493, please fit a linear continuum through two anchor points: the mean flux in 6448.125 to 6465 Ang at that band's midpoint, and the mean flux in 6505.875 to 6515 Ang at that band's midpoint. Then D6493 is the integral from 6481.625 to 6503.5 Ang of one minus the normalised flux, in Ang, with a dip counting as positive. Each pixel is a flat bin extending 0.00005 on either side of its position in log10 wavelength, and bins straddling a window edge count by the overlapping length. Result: 1.0 Ang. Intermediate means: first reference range 23.3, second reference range 24.9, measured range 23.3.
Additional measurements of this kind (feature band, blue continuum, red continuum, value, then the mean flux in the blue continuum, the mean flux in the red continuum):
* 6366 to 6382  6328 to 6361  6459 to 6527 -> -1.3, 21.4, 23.5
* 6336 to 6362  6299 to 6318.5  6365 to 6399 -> 2.8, 23.2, 23.5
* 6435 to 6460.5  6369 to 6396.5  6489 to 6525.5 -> 0.4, 23.7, 24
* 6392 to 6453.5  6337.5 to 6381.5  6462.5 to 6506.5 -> -2.7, 22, 23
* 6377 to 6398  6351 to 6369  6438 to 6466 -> -0.9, 22.2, 23.3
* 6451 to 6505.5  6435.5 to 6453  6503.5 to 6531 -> 1.4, 23.3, 24.2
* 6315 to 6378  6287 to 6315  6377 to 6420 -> 3.1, 23.6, 23.5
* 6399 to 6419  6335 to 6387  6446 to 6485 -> -0.7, 22.3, 23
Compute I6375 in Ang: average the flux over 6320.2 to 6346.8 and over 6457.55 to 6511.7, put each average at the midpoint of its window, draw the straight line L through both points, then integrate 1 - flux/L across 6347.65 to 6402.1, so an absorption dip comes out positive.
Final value -0.4 Ang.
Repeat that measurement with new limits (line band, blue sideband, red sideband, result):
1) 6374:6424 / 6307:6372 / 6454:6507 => -1.9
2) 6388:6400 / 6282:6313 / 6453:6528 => 0.3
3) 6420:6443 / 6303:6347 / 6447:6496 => -0.9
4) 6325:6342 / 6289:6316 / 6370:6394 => 0.4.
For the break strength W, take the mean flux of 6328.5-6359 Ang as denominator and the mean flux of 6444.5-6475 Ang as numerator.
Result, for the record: 1.09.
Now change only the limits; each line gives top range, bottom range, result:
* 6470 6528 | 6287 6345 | 1.02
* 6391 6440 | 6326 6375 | 1.07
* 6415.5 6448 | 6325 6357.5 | 1.11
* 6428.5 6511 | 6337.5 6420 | 1.03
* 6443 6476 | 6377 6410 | 0.98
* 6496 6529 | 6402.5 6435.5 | 1.01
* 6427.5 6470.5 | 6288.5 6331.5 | 1.00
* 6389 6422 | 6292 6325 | 1.00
